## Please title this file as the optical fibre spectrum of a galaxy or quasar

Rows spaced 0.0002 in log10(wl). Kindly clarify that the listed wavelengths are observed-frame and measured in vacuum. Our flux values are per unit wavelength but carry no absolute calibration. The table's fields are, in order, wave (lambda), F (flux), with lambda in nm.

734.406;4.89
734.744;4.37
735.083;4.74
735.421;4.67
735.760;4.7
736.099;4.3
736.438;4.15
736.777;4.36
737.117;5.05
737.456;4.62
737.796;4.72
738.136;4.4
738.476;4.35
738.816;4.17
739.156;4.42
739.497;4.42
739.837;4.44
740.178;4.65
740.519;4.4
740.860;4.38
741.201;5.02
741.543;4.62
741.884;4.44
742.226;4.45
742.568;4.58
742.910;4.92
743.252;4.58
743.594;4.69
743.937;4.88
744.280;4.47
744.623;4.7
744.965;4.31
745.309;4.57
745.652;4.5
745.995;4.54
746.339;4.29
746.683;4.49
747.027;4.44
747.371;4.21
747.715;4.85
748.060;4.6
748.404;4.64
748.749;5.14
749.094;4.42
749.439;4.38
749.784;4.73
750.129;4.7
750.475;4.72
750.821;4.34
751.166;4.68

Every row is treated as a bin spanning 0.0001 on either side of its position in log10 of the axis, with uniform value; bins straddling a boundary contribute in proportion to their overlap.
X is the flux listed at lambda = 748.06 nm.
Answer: 4.6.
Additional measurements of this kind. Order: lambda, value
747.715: 4.85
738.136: 4.4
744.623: 4.7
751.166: 4.68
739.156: 4.42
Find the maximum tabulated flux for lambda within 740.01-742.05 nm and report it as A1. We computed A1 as 5.02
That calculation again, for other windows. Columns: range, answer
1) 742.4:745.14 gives 4.92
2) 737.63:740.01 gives 4.72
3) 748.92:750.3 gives 4.73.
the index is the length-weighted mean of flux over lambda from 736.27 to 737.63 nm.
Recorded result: 4.55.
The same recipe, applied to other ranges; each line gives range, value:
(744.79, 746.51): 4.44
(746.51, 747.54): 4.38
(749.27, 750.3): 4.61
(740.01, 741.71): 4.61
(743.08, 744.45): 4.65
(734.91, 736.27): 4.6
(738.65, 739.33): 4.3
